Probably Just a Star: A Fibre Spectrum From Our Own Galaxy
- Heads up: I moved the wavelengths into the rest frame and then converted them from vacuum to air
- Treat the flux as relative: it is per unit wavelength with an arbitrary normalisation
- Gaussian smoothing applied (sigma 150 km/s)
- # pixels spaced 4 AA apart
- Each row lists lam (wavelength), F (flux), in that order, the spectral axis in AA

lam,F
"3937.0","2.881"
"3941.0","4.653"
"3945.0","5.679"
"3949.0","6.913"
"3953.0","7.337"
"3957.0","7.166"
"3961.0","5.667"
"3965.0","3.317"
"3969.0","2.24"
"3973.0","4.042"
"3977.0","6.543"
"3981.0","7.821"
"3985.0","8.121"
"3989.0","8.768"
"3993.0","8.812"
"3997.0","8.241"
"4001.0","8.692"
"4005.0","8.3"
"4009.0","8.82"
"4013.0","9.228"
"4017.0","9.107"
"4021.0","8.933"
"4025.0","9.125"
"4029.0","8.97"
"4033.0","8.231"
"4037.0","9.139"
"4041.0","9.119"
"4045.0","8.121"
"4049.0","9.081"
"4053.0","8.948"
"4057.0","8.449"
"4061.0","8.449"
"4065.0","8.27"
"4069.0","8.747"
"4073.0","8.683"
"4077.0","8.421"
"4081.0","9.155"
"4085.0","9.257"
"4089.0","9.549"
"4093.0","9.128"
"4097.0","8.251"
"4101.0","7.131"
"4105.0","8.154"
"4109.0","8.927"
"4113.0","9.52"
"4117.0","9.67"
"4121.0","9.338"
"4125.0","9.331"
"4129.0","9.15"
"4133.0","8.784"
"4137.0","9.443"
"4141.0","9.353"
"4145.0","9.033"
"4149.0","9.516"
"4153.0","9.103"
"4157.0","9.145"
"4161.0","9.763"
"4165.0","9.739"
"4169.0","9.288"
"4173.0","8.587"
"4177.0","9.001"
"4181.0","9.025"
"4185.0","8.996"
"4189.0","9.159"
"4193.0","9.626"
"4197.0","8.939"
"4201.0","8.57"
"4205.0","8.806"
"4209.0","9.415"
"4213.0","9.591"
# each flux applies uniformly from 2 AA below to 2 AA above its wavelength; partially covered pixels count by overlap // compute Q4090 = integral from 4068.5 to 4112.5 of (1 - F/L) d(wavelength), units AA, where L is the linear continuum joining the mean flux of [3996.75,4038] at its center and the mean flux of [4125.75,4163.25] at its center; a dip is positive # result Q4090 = 1.80 AA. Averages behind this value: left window 8.81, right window 9.26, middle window 8.7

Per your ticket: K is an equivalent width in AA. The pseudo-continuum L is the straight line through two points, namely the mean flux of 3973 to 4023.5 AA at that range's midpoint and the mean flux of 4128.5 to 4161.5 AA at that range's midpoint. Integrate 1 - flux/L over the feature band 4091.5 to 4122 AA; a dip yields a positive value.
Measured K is 0.8 AA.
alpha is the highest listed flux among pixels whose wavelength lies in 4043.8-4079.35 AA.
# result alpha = 9.081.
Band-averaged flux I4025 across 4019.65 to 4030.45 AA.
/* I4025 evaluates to 9.02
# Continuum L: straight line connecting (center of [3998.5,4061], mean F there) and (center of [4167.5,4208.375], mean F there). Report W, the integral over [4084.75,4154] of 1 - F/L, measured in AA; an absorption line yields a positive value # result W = -0.84 AA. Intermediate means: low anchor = 8.8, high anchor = 9.01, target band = 9.03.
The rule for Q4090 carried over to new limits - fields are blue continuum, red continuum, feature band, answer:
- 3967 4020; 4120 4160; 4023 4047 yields -2.1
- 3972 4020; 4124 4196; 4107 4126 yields -0.9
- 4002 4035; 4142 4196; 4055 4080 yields 1.2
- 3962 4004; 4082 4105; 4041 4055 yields -1.7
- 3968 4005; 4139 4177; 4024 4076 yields -4.7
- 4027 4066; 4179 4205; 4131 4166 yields -1.5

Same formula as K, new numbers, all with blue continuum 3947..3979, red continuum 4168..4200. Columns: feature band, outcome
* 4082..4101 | -3.4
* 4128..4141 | -1.5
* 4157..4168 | -1.1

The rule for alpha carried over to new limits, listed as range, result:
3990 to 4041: 9.228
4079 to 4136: 9.67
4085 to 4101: 9.549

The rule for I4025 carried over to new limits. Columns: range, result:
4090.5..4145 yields 8.95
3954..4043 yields 7.65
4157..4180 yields 9.25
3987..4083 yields 8.74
